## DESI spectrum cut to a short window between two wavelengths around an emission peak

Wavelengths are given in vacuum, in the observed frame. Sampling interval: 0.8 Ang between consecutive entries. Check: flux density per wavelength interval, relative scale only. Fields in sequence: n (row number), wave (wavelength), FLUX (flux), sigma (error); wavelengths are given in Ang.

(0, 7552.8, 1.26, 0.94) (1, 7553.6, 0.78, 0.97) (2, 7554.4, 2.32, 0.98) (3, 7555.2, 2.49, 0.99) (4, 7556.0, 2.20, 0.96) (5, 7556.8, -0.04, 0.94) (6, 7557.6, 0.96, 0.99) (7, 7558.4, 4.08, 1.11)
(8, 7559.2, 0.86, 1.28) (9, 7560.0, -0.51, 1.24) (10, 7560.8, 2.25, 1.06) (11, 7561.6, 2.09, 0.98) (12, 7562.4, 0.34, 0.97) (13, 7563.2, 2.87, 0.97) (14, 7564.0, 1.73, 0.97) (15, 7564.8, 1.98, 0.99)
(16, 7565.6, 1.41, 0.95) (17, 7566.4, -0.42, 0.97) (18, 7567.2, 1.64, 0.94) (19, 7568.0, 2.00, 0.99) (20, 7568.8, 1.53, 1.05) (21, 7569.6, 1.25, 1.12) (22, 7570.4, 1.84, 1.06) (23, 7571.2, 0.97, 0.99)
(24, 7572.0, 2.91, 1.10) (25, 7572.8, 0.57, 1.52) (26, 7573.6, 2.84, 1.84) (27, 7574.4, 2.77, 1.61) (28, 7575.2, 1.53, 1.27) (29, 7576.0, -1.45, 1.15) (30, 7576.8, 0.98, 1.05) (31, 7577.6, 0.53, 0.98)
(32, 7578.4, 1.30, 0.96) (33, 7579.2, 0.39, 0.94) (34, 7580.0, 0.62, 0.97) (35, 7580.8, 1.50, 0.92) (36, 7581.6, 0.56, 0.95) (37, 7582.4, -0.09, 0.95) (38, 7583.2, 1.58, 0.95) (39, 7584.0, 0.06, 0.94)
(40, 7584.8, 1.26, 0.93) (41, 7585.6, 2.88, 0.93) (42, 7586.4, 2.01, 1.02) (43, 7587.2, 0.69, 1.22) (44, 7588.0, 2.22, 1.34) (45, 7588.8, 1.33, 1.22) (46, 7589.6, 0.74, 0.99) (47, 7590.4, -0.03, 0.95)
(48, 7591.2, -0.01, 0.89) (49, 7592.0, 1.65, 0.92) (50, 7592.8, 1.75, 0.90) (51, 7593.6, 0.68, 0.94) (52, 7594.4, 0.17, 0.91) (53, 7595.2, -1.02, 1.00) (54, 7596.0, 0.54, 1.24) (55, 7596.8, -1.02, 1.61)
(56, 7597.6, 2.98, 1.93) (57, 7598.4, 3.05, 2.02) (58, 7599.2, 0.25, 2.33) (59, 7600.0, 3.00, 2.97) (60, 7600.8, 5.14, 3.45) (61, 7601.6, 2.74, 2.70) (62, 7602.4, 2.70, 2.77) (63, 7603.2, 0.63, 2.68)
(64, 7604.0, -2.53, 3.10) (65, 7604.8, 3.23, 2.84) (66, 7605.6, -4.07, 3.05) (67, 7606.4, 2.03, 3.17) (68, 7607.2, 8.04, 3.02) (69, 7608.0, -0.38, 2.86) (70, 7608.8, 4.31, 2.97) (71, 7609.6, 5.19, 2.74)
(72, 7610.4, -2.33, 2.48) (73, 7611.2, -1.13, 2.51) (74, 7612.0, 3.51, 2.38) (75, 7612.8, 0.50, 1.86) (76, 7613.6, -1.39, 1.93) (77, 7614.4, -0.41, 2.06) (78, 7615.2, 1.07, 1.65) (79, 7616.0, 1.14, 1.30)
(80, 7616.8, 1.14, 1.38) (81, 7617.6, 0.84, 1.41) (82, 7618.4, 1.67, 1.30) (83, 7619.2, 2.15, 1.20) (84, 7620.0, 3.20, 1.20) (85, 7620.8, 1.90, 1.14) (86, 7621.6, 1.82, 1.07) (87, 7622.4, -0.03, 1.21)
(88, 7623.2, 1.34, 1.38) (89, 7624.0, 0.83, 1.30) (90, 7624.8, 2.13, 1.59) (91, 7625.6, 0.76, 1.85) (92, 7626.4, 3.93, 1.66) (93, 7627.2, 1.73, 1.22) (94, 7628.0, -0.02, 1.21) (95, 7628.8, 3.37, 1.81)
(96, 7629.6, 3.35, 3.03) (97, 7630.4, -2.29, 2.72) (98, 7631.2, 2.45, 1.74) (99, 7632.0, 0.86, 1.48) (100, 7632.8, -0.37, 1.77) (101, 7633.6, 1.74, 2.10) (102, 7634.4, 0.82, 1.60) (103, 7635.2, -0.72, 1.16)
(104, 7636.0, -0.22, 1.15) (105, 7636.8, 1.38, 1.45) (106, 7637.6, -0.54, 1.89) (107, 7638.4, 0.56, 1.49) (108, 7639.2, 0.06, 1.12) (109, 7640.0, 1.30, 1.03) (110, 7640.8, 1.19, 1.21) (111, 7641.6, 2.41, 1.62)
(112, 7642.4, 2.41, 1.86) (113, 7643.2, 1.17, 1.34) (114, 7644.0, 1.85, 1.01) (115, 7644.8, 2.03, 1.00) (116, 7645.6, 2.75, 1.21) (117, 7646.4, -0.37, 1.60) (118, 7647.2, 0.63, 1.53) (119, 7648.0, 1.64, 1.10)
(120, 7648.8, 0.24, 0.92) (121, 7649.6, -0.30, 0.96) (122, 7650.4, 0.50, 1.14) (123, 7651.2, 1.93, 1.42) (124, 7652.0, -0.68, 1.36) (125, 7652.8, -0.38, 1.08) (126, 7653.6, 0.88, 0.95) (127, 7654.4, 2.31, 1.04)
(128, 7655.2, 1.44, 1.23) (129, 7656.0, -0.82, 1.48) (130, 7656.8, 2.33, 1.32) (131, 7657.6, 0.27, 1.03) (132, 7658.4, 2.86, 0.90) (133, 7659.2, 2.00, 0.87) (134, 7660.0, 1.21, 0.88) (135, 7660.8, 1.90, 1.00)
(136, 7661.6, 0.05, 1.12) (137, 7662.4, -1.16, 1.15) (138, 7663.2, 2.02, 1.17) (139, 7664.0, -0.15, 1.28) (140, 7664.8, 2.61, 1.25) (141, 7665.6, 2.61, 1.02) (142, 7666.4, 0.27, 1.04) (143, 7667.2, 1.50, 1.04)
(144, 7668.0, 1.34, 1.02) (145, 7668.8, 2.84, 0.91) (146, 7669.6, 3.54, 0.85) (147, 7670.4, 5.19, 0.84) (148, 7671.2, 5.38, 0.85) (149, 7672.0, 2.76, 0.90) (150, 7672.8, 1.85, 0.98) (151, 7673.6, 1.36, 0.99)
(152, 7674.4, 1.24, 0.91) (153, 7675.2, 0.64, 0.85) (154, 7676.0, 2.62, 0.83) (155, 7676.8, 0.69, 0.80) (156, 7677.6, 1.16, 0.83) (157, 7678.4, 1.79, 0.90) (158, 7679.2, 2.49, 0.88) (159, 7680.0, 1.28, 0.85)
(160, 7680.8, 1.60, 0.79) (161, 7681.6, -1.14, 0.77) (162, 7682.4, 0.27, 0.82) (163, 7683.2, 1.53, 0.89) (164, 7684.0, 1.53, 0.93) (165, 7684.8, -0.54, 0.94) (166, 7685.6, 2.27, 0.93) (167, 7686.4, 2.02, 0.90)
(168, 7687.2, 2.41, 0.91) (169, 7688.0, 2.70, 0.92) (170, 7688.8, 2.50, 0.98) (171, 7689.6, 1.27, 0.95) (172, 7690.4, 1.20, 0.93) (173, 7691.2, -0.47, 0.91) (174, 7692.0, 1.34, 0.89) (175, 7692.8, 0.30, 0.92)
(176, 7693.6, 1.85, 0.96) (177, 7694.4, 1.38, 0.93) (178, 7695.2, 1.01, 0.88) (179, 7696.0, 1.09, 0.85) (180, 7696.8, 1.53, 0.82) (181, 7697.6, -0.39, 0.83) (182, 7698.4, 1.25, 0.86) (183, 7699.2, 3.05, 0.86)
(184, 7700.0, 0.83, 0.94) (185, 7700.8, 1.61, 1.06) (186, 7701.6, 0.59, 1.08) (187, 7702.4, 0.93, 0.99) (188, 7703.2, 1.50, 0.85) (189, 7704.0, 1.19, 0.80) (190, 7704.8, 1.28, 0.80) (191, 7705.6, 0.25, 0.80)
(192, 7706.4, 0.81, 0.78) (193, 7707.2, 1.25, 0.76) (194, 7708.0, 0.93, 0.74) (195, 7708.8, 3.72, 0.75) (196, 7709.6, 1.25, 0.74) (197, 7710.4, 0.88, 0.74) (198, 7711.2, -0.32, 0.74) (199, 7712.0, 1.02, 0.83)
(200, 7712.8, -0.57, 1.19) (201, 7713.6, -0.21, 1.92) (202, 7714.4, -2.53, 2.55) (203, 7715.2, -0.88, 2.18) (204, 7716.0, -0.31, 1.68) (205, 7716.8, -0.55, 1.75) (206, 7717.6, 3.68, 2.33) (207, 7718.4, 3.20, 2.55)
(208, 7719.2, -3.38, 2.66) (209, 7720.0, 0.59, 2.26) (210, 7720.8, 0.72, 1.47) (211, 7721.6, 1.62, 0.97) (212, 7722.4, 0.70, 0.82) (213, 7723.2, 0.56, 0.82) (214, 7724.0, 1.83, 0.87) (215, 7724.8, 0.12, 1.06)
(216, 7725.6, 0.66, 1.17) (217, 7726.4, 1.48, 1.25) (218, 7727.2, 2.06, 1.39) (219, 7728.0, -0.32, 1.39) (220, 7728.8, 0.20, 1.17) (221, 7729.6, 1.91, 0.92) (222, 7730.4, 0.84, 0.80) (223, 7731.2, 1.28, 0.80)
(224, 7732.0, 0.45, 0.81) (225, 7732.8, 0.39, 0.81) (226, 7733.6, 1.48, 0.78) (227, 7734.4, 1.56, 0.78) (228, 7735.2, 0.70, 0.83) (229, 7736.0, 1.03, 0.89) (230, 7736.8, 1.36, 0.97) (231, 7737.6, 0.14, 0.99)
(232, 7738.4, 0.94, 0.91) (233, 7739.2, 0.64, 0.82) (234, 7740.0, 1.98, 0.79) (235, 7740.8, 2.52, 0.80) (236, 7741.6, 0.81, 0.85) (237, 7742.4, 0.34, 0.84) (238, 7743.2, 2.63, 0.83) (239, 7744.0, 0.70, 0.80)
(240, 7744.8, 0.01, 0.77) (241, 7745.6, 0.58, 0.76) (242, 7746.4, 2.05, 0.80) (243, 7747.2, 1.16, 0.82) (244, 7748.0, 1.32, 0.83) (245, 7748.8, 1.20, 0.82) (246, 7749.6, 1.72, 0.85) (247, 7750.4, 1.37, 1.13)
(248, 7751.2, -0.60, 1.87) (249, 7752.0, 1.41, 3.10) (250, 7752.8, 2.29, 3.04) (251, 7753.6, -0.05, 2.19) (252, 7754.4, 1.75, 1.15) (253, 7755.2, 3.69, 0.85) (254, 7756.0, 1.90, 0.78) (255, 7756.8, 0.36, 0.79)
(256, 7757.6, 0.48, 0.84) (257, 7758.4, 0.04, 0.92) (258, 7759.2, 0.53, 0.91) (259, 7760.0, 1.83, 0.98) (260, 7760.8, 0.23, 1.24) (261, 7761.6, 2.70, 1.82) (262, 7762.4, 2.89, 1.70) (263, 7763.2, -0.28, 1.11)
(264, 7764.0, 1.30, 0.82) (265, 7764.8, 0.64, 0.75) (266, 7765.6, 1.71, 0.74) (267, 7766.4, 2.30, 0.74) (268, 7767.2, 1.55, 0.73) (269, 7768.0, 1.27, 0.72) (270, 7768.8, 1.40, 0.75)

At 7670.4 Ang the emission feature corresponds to [S II]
